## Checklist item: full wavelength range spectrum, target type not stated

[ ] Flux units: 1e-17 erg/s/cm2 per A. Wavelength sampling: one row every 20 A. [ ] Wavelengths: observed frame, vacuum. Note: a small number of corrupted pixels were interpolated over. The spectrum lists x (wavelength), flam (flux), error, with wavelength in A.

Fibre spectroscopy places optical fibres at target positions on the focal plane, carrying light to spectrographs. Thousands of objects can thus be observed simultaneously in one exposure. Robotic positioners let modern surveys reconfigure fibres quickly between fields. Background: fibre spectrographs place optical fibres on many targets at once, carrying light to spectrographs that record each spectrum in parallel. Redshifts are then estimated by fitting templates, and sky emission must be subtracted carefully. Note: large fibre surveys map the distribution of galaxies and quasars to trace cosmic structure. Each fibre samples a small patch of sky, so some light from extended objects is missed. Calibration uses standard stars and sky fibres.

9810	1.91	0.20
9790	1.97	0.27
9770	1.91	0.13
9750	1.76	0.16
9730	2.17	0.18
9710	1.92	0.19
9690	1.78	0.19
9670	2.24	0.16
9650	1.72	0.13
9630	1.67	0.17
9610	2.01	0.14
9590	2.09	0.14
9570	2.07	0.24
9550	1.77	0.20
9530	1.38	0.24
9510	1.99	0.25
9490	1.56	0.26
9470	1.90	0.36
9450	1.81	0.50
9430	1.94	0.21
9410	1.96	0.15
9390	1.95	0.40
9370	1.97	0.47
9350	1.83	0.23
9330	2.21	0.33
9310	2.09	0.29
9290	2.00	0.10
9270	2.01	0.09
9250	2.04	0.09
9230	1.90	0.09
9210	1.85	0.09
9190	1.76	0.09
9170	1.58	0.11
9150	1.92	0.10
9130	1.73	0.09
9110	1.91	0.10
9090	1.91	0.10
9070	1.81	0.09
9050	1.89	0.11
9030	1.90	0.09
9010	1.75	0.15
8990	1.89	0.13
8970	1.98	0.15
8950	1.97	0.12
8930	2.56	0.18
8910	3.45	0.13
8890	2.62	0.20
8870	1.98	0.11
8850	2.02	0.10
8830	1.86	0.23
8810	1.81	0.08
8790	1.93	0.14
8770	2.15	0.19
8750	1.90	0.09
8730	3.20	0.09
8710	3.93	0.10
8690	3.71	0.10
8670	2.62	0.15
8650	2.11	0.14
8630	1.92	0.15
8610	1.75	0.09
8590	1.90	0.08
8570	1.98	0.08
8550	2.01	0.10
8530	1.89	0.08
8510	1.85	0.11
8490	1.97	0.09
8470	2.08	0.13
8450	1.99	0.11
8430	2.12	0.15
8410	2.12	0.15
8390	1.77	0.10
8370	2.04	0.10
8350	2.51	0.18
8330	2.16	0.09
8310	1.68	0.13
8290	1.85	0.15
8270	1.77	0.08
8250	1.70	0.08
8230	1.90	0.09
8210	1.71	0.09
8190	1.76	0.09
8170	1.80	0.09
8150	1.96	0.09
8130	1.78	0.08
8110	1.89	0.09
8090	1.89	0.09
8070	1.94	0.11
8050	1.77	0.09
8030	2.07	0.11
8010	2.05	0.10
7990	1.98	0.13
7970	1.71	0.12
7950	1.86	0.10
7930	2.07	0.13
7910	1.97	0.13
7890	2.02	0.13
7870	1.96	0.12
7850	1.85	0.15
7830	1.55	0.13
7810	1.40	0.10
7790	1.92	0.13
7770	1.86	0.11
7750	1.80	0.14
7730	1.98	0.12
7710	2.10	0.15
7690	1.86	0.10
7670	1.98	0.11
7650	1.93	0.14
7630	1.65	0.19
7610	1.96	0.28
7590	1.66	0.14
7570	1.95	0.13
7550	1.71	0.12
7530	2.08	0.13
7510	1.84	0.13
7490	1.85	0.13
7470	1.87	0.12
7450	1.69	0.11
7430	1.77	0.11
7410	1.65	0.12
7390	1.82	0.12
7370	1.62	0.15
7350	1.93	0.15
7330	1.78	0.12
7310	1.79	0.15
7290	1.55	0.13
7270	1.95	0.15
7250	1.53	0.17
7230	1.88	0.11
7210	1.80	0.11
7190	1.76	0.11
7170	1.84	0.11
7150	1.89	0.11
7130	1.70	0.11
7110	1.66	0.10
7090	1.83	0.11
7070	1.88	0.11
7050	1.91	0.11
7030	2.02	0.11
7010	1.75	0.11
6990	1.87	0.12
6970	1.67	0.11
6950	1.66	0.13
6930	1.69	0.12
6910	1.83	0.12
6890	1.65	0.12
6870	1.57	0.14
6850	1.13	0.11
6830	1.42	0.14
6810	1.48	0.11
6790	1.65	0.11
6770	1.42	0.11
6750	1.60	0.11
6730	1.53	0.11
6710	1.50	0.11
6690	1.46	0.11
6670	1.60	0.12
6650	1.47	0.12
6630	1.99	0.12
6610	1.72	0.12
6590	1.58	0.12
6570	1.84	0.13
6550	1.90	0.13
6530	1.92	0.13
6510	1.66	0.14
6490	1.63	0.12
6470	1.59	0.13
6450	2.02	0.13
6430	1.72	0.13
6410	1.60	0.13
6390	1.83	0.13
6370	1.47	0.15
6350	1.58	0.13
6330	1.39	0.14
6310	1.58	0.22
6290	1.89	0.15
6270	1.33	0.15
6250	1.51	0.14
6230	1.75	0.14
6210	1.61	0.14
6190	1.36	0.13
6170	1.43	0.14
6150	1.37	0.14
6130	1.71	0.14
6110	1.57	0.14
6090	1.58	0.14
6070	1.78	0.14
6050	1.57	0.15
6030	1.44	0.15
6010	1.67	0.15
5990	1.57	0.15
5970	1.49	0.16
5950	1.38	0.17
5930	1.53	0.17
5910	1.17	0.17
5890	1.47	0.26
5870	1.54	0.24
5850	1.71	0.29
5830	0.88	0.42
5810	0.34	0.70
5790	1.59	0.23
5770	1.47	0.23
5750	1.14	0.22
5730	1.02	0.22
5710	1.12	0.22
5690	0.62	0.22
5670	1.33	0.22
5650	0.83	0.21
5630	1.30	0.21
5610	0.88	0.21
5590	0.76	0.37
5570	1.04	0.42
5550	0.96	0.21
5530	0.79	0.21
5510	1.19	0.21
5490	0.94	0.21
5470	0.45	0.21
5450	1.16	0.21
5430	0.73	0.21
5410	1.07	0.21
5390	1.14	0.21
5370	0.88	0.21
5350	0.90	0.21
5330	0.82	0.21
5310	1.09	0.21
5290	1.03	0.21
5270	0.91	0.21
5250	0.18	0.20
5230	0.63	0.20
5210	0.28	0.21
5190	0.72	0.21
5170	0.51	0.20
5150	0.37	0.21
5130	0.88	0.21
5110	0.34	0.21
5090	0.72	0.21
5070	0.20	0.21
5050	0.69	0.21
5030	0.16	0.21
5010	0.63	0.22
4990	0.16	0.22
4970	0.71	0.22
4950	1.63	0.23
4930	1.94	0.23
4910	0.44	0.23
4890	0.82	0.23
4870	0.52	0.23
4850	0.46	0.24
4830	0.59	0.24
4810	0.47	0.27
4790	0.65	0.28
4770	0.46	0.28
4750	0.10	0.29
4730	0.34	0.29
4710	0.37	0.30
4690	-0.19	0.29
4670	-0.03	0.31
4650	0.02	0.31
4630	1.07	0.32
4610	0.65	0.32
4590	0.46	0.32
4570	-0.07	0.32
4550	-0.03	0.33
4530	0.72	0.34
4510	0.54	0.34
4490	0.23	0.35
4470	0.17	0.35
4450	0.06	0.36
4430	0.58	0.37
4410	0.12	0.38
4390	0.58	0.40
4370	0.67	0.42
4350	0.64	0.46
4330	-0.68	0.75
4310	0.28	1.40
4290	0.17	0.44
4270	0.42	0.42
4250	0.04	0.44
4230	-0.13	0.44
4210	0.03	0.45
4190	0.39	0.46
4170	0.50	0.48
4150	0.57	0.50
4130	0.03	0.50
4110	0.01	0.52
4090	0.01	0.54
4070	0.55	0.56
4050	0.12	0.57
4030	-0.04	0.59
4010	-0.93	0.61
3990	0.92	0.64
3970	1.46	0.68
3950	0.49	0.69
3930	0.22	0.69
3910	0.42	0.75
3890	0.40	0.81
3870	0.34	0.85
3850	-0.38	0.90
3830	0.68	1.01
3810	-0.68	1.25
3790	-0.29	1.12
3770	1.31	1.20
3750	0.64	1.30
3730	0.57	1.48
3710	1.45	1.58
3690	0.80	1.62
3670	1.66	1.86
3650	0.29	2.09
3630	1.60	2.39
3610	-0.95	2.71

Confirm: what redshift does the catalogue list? 0.325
